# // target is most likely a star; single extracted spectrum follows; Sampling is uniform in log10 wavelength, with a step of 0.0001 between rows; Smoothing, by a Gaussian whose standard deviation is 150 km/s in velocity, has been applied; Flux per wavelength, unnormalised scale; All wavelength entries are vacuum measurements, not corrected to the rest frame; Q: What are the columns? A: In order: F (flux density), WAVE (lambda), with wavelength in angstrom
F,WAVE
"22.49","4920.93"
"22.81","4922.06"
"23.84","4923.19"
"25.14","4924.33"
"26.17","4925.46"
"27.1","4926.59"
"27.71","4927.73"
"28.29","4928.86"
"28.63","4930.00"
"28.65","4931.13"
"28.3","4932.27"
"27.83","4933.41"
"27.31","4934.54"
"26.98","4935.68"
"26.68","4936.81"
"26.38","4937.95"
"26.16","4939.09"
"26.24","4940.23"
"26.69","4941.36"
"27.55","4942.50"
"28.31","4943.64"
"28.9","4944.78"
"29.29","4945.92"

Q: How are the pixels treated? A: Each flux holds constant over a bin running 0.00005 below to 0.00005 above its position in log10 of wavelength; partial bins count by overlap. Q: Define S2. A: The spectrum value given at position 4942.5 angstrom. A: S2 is 27.55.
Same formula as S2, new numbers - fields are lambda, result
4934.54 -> 27.31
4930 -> 28.63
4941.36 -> 26.69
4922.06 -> 22.81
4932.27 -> 28.3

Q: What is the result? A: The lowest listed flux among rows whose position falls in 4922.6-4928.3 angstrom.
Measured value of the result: 23.84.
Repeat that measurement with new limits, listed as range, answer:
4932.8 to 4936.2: 26.98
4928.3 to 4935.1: 27.31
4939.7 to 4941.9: 26.24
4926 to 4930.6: 27.1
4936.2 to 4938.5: 26.38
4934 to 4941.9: 26.16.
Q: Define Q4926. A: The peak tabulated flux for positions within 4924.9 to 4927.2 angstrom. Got 27.1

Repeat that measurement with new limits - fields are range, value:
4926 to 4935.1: 28.65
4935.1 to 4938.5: 26.98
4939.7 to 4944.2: 28.31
